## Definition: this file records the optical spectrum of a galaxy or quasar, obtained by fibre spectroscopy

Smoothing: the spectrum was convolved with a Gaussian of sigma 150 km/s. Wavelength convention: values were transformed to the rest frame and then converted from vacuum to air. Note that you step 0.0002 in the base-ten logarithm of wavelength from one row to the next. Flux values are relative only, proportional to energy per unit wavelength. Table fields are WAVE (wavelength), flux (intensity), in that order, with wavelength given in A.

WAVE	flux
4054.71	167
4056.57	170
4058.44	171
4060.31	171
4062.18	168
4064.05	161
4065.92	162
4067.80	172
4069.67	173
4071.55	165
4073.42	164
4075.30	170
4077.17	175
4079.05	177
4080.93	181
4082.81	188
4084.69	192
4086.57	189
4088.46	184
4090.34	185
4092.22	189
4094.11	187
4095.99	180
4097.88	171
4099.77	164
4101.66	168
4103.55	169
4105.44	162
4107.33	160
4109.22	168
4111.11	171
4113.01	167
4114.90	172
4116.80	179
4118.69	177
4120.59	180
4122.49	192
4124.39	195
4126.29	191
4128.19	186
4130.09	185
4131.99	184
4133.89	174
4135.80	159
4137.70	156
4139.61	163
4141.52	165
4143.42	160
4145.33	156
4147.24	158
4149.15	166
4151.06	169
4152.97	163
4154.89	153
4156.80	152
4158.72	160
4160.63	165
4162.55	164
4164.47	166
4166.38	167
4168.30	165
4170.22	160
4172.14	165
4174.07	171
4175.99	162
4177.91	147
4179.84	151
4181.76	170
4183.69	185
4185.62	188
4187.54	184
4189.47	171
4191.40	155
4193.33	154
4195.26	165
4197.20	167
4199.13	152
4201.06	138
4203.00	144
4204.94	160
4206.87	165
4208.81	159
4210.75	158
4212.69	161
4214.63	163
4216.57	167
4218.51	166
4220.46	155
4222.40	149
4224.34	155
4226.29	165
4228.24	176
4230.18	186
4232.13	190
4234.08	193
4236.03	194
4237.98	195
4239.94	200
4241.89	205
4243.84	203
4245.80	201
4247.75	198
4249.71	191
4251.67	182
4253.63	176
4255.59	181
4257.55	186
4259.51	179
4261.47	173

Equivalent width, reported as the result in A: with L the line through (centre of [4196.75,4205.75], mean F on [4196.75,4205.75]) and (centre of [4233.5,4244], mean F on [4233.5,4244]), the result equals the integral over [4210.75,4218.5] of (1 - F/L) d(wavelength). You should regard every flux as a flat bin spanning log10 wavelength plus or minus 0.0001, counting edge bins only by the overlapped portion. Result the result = 0.22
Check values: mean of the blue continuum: 151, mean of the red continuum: 198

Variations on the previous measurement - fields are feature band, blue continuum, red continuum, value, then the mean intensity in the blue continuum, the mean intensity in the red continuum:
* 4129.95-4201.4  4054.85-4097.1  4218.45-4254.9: 6.39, 176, 184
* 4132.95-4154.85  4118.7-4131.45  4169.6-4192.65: 2.22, 187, 167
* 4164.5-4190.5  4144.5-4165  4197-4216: -1.48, 161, 157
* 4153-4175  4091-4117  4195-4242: 0.98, 172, 169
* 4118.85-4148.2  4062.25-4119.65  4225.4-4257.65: 0.77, 174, 190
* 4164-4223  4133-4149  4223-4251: 4.67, 162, 189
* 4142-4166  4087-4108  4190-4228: 0.76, 175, 158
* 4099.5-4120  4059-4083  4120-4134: 1.43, 171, 187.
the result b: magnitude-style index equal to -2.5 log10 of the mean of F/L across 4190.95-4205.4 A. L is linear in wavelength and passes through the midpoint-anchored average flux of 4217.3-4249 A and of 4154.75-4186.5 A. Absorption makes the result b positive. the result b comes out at 0.12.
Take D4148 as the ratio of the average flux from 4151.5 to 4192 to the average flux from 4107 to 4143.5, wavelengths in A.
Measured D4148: 0.9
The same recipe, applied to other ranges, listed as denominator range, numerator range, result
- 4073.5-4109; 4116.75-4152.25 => 0.98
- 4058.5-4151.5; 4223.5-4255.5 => 1.08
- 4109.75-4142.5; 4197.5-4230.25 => 0.91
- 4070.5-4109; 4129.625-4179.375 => 0.93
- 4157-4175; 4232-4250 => 1.20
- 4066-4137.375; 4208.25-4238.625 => 0.97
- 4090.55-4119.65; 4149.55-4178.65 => 0.94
